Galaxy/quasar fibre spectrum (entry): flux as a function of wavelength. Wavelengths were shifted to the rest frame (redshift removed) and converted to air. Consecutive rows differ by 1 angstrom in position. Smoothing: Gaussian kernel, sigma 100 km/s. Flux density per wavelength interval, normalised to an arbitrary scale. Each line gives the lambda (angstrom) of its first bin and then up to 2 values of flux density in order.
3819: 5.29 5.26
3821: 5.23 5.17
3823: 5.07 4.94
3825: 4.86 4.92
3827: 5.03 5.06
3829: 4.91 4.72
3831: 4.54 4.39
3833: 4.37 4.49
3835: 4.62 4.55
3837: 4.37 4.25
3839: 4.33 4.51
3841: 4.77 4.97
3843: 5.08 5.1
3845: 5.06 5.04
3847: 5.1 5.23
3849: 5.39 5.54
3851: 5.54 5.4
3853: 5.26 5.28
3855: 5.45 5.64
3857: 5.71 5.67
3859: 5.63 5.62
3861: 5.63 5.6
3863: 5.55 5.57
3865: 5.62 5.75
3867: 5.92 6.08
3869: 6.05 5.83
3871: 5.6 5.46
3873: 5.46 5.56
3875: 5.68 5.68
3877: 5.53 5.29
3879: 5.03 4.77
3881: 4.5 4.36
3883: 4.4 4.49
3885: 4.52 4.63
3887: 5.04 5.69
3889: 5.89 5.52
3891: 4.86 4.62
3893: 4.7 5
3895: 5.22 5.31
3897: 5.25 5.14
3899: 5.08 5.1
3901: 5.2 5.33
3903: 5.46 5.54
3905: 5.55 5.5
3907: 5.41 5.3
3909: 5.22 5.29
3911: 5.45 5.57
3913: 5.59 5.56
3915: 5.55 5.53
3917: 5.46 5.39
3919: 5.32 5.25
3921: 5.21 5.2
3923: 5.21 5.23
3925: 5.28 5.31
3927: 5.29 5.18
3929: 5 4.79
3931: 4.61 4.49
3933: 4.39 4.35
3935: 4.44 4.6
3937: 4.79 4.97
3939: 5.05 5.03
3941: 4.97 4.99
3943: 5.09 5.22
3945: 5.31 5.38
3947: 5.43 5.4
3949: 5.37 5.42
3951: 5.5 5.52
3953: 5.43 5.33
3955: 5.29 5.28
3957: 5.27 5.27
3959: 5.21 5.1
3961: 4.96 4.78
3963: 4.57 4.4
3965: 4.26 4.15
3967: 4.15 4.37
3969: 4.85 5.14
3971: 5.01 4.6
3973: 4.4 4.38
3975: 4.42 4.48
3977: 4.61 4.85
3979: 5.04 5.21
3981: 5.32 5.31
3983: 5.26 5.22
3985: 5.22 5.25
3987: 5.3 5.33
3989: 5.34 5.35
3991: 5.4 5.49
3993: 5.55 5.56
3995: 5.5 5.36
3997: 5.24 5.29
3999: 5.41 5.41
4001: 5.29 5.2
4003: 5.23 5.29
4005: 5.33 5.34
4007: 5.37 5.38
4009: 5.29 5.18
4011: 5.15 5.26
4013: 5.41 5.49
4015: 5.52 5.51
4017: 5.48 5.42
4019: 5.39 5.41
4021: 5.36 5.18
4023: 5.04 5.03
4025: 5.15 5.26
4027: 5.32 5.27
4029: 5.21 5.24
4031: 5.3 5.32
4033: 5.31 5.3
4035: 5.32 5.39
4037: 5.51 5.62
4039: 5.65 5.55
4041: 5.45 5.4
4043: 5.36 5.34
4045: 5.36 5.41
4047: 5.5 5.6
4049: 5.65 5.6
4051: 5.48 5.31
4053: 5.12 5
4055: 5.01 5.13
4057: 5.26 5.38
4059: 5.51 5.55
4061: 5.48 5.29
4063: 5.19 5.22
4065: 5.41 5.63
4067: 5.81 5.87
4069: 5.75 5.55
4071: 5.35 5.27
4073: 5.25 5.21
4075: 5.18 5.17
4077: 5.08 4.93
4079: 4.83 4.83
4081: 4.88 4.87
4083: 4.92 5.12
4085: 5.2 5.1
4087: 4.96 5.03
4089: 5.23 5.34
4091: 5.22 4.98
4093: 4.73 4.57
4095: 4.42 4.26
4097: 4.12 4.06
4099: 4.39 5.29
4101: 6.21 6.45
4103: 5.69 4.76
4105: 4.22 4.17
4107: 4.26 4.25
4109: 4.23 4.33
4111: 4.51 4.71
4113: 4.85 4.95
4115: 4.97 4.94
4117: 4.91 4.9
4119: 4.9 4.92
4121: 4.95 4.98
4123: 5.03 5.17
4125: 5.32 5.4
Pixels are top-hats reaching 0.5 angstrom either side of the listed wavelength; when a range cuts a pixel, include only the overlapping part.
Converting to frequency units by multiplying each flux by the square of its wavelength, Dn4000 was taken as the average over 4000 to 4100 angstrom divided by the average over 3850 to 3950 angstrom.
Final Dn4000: 1.1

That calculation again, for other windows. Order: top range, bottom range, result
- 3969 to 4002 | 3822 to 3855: 1.13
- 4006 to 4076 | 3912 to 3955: 1.10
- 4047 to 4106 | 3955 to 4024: 1.05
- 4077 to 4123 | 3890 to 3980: 1.04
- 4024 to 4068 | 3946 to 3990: 1.12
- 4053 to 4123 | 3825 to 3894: 1.09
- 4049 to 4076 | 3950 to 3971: 1.14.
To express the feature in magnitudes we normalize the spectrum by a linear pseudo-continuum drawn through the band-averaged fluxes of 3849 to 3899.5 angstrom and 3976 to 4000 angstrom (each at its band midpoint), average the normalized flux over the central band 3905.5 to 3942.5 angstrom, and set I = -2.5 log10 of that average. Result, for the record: 0.04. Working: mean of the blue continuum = 5.33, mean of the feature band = 5.13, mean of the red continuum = 5.26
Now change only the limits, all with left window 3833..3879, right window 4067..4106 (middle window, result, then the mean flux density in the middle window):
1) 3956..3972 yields 0.09 mag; 4.78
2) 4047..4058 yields -0.05 mag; 5.33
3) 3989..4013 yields -0.04 mag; 5.34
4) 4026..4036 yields -0.04 mag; 5.29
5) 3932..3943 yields 0.10 mag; 4.76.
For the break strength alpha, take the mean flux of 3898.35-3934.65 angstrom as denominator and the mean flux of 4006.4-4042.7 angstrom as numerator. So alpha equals 1.02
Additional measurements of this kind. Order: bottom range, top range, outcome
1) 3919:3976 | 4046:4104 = 1.05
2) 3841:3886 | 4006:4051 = 1.01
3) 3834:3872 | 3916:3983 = 0.94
